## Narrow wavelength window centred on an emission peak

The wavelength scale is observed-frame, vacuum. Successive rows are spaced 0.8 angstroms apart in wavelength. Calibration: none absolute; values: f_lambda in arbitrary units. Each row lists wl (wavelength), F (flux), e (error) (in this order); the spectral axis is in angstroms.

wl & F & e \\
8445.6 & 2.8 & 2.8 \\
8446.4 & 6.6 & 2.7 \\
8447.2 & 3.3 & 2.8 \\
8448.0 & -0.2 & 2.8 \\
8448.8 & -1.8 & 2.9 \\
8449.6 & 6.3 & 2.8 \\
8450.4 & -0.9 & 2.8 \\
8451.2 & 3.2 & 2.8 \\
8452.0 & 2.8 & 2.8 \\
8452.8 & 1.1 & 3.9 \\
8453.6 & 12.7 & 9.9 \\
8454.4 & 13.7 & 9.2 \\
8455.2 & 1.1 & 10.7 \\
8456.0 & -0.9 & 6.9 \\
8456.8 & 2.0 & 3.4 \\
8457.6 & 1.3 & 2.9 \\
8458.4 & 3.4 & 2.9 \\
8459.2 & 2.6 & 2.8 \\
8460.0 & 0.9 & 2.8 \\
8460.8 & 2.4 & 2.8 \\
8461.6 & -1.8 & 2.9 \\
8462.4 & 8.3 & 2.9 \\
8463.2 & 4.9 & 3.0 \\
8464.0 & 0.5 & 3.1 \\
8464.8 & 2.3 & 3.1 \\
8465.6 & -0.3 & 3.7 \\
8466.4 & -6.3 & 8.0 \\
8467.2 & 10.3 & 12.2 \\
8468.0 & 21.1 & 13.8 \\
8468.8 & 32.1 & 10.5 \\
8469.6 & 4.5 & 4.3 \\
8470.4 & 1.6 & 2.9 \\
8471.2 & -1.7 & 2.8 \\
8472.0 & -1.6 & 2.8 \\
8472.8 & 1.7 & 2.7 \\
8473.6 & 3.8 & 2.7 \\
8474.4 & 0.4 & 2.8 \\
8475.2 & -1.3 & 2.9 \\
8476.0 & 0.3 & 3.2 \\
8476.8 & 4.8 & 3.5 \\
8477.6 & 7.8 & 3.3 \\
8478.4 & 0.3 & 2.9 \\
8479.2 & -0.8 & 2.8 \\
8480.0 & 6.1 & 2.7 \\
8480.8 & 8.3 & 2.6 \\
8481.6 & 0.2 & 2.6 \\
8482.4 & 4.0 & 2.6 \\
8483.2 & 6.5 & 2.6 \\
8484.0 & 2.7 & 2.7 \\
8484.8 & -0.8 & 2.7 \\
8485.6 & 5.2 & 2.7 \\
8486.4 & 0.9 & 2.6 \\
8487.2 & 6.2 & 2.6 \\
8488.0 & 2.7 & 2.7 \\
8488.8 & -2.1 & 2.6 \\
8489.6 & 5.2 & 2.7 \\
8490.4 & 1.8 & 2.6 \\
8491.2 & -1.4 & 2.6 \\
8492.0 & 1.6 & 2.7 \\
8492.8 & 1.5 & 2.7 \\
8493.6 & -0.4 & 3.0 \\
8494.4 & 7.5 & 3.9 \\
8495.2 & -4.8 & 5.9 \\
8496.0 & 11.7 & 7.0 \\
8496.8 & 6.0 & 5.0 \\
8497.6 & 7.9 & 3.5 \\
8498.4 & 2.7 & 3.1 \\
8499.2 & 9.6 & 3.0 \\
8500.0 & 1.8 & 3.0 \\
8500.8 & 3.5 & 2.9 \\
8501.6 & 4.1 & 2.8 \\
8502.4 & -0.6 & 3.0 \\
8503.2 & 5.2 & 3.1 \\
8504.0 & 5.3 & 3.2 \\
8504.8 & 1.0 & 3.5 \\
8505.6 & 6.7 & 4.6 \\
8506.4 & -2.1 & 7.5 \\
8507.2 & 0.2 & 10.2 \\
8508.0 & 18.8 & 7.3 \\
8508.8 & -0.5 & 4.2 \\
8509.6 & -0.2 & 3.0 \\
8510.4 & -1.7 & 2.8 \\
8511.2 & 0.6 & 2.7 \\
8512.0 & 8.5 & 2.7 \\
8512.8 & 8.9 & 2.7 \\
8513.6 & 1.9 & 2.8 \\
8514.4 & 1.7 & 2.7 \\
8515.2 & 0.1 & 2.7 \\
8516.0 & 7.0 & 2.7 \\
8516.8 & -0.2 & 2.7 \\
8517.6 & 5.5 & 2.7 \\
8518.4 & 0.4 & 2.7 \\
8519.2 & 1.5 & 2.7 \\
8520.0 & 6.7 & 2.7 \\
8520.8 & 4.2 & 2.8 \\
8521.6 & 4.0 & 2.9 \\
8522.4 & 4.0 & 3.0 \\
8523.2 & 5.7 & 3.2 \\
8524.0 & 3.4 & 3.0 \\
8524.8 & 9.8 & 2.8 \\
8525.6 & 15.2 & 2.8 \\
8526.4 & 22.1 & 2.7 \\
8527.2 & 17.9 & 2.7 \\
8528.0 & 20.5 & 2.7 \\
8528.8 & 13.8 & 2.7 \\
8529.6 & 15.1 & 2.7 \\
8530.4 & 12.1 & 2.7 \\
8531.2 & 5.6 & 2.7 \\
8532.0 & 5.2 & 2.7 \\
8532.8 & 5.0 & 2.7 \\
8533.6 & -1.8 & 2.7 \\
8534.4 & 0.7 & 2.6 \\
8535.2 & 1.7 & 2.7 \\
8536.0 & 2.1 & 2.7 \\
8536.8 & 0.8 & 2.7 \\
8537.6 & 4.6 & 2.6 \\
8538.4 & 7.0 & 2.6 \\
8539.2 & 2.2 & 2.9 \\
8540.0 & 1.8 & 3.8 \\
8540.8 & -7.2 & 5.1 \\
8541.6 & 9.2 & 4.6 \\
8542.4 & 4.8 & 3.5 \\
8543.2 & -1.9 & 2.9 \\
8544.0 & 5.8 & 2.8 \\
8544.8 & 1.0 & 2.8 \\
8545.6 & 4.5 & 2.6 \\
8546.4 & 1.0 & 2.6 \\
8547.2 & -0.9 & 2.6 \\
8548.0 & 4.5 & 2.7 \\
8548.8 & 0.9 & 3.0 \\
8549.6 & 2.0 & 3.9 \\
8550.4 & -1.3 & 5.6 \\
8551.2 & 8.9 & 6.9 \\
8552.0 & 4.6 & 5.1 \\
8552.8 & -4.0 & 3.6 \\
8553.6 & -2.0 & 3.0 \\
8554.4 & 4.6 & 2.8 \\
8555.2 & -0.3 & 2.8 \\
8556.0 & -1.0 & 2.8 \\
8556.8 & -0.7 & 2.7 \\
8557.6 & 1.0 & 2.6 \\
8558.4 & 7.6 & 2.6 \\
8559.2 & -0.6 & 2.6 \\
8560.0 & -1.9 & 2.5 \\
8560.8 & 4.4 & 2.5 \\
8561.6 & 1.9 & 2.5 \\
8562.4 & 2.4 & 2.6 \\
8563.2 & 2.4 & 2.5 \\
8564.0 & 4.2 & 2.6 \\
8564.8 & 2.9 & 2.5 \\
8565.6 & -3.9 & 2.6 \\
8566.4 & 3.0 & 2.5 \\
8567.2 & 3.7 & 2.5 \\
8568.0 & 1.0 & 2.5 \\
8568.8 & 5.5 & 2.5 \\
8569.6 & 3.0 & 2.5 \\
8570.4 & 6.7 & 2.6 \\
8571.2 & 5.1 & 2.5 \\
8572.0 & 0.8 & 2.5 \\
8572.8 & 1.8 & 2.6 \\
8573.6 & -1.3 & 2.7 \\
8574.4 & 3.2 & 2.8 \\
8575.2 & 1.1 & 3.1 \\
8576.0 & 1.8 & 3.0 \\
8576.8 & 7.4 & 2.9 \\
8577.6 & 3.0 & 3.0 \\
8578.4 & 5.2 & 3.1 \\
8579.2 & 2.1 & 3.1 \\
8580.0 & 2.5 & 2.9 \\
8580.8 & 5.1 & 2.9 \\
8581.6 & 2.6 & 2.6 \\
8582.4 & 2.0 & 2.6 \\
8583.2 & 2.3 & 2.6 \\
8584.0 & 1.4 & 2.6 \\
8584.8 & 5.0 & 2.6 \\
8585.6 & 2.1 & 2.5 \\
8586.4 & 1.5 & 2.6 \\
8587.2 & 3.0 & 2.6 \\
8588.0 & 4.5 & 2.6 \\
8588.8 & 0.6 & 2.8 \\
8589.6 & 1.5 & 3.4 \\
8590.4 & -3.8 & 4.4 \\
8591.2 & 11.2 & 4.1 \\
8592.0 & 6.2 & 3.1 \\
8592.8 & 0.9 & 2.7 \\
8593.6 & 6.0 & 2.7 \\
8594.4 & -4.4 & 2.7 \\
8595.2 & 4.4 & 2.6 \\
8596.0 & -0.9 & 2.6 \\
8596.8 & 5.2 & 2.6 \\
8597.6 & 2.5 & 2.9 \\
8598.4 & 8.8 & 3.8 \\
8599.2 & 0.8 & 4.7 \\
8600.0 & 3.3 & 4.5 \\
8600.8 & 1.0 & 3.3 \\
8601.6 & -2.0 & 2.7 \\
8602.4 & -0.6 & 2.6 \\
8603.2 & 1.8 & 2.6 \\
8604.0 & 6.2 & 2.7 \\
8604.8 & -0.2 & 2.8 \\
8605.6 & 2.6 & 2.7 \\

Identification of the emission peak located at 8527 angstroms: [O III] 5007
